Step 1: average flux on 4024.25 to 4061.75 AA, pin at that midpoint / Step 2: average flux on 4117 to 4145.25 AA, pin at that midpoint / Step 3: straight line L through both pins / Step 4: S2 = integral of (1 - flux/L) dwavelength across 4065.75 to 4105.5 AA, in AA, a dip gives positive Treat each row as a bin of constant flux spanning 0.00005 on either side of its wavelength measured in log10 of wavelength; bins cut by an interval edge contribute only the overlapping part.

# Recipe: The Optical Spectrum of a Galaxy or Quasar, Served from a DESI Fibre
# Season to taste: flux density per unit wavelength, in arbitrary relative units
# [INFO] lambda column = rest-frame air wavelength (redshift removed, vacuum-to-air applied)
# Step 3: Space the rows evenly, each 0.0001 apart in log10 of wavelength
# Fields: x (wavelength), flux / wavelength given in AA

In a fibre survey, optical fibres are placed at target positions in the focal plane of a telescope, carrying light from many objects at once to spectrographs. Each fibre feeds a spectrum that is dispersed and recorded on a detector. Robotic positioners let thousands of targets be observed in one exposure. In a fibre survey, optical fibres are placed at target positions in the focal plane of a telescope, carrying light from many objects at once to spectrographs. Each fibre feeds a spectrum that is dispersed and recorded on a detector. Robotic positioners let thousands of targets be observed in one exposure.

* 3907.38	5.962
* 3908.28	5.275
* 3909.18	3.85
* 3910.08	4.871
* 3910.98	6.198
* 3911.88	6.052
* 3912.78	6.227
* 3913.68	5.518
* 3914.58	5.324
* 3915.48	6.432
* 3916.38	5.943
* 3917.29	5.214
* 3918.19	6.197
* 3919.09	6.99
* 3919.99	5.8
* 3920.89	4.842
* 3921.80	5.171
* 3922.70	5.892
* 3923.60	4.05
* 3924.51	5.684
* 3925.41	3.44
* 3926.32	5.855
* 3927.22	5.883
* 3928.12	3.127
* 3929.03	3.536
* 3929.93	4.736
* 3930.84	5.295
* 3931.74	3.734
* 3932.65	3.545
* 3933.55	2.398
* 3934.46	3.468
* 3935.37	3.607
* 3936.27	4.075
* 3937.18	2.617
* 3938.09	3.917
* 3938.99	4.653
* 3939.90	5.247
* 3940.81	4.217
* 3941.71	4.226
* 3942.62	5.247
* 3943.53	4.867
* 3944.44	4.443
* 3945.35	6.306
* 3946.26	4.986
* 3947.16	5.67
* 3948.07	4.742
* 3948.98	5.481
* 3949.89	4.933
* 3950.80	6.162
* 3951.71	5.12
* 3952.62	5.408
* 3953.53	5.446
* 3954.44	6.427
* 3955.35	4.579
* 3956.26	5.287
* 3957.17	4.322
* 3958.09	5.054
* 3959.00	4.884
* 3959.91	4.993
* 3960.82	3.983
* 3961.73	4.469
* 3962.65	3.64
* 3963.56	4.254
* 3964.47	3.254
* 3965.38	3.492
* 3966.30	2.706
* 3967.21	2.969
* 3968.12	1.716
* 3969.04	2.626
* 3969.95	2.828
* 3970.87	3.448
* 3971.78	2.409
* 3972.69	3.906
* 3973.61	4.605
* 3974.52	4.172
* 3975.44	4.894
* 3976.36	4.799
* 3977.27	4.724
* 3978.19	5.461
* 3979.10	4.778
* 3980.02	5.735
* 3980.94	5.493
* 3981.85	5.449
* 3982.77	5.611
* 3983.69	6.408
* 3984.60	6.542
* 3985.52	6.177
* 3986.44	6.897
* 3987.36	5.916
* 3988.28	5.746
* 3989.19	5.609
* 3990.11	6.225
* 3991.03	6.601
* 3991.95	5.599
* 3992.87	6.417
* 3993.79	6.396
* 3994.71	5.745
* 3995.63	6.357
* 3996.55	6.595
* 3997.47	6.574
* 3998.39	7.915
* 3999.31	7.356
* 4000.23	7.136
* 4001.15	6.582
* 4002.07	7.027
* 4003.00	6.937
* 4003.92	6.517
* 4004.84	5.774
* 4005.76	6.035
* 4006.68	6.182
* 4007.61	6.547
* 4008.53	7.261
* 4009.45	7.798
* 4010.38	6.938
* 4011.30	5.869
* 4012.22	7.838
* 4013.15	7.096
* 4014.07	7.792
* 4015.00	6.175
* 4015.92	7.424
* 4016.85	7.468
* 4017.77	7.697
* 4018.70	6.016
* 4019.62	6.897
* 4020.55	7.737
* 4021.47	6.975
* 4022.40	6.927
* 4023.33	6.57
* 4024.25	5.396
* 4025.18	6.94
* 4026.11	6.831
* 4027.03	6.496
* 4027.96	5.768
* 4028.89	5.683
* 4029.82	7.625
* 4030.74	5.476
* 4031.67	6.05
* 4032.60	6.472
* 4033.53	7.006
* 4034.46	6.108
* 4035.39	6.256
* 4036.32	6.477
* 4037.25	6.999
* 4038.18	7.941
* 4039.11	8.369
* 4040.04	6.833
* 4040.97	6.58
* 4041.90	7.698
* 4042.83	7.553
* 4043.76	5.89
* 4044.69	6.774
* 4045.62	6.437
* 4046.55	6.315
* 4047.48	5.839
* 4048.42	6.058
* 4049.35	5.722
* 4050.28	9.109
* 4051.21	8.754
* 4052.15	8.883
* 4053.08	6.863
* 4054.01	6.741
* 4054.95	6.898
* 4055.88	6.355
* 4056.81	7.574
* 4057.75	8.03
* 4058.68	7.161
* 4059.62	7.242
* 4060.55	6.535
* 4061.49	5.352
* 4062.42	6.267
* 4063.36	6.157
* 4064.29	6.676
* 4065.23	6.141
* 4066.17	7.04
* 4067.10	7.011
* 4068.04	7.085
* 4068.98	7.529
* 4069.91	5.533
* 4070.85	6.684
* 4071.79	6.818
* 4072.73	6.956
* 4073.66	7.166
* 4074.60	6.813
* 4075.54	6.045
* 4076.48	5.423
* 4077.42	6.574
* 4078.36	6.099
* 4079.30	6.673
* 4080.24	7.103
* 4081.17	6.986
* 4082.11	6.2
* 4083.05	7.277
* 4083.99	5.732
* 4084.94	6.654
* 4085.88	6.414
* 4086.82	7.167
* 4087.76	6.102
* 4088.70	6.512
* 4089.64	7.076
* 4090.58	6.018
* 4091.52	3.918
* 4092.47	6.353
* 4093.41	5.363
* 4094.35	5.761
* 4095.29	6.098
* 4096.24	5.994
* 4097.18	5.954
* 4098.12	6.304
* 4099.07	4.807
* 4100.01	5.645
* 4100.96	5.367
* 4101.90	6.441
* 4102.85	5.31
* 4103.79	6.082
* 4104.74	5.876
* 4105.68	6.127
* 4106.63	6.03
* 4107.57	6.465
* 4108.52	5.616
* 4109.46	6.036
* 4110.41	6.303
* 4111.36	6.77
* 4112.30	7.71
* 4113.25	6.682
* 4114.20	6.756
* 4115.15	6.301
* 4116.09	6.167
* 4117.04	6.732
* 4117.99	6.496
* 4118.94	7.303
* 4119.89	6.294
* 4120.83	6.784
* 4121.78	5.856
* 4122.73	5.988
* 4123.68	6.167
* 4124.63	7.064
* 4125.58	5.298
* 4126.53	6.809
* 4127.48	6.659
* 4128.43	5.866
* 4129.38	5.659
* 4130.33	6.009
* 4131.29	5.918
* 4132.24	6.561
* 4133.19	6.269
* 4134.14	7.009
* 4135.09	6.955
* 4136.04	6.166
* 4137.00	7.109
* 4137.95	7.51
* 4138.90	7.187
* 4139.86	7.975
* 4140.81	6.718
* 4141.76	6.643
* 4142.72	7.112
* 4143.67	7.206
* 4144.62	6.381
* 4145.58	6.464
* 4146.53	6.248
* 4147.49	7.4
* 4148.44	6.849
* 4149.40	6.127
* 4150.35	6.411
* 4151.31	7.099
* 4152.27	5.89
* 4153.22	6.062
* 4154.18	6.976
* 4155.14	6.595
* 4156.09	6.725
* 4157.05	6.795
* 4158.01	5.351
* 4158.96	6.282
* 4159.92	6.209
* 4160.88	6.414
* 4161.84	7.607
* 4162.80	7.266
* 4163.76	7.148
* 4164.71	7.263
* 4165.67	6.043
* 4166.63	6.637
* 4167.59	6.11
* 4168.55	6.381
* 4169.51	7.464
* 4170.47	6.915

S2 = 2.6 AA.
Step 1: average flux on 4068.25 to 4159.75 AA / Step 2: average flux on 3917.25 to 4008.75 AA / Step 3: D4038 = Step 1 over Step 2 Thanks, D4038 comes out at 1.3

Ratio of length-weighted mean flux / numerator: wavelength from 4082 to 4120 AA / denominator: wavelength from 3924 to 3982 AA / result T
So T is 1.4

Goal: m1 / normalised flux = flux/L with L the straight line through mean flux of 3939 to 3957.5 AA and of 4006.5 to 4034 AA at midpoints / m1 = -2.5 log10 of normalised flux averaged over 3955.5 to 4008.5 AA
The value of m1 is 0.13 mag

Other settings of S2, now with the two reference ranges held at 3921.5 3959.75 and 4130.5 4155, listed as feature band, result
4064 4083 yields -1.9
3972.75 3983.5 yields 0.1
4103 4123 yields 0.1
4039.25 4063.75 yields -4.7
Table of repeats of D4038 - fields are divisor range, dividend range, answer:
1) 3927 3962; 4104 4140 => 1.39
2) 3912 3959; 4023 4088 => 1.36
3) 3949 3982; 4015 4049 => 1.52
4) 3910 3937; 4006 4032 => 1.37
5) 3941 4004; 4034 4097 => 1.28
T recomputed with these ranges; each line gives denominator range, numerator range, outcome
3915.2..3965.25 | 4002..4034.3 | 1.40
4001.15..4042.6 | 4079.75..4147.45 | 0.94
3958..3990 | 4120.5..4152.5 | 1.44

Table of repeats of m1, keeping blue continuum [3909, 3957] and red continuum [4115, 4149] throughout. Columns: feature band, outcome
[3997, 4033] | -0.20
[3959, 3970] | 0.43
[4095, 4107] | 0.09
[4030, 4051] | -0.16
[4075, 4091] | -0.05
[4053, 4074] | -0.13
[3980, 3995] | -0.12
